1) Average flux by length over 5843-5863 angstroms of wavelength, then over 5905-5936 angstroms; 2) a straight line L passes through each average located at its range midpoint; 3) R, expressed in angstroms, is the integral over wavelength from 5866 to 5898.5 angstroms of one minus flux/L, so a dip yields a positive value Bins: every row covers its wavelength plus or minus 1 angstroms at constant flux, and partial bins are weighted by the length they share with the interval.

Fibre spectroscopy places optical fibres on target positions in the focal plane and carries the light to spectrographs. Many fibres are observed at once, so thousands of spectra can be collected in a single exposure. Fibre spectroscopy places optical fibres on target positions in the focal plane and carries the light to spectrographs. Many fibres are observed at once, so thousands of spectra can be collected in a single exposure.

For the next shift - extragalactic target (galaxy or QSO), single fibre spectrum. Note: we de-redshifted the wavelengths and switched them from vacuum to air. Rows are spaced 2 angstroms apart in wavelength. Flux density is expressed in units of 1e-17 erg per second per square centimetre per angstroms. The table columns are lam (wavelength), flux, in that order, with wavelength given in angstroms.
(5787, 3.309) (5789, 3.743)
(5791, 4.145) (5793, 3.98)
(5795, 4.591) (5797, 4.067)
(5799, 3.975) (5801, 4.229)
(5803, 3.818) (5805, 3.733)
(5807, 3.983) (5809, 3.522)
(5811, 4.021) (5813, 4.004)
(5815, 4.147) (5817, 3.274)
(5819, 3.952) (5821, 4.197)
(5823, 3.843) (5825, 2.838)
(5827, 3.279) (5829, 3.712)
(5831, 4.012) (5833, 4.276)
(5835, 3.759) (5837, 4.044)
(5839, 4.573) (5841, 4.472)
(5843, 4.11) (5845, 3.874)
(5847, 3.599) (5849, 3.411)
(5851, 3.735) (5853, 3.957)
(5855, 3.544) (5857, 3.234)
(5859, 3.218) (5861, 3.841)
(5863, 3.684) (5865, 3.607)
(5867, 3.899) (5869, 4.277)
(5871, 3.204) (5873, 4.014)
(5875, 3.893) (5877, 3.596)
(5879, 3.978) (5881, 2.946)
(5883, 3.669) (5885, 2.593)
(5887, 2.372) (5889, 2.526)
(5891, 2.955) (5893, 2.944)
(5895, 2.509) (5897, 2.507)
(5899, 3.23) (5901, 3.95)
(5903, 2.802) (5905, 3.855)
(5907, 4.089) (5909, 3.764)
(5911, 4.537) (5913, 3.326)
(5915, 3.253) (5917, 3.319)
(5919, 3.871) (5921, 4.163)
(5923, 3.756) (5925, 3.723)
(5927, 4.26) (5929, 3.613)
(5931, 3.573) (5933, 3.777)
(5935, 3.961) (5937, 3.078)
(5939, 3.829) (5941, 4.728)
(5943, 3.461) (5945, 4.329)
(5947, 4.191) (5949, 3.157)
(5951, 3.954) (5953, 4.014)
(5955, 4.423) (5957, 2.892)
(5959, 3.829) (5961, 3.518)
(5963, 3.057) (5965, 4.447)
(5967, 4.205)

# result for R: 4.0 angstroms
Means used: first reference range 3.63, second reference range 3.8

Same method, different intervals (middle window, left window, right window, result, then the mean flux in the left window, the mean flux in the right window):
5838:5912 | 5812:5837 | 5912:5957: 4.81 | 3.79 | 3.79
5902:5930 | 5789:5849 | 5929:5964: 0.37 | 3.92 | 3.75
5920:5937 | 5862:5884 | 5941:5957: 0.23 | 3.71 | 3.92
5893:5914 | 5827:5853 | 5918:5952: 2.41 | 3.94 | 3.85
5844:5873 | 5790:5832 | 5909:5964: 1.28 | 3.87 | 3.76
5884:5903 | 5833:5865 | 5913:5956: 4.85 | 3.81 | 3.82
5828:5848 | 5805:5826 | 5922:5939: -1.47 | 3.78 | 3.72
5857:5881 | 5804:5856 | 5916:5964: 0.78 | 3.84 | 3.77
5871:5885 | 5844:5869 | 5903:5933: 0.47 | 3.66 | 3.76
